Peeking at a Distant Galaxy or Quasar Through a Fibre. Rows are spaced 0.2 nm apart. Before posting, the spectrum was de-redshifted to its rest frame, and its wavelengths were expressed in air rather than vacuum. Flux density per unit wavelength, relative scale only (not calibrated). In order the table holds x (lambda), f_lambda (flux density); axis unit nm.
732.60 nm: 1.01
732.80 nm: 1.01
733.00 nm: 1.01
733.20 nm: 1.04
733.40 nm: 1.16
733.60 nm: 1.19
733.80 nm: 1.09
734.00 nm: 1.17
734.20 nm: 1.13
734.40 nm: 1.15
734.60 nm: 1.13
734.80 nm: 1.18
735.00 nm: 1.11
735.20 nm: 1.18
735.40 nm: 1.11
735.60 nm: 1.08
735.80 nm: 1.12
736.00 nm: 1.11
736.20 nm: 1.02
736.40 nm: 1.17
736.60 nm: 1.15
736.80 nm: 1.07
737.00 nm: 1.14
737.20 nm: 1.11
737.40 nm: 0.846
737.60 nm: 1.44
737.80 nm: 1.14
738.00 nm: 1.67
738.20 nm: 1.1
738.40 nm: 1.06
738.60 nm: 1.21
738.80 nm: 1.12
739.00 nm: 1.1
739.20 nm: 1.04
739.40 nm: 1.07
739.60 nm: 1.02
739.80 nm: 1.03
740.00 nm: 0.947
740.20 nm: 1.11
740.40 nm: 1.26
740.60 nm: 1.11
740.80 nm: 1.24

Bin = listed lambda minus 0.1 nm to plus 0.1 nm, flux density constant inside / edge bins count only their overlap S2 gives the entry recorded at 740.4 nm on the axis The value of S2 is 1.26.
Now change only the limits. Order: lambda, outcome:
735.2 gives 1.18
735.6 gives 1.08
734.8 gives 1.18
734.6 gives 1.13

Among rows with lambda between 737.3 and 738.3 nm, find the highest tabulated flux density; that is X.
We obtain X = 1.67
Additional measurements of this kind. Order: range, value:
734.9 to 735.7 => 1.18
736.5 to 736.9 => 1.15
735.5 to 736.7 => 1.17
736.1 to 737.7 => 1.44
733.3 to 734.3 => 1.19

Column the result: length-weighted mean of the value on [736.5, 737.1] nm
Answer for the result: 1.12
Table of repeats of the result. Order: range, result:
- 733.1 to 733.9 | 1.12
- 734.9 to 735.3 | 1.15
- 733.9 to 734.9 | 1.15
